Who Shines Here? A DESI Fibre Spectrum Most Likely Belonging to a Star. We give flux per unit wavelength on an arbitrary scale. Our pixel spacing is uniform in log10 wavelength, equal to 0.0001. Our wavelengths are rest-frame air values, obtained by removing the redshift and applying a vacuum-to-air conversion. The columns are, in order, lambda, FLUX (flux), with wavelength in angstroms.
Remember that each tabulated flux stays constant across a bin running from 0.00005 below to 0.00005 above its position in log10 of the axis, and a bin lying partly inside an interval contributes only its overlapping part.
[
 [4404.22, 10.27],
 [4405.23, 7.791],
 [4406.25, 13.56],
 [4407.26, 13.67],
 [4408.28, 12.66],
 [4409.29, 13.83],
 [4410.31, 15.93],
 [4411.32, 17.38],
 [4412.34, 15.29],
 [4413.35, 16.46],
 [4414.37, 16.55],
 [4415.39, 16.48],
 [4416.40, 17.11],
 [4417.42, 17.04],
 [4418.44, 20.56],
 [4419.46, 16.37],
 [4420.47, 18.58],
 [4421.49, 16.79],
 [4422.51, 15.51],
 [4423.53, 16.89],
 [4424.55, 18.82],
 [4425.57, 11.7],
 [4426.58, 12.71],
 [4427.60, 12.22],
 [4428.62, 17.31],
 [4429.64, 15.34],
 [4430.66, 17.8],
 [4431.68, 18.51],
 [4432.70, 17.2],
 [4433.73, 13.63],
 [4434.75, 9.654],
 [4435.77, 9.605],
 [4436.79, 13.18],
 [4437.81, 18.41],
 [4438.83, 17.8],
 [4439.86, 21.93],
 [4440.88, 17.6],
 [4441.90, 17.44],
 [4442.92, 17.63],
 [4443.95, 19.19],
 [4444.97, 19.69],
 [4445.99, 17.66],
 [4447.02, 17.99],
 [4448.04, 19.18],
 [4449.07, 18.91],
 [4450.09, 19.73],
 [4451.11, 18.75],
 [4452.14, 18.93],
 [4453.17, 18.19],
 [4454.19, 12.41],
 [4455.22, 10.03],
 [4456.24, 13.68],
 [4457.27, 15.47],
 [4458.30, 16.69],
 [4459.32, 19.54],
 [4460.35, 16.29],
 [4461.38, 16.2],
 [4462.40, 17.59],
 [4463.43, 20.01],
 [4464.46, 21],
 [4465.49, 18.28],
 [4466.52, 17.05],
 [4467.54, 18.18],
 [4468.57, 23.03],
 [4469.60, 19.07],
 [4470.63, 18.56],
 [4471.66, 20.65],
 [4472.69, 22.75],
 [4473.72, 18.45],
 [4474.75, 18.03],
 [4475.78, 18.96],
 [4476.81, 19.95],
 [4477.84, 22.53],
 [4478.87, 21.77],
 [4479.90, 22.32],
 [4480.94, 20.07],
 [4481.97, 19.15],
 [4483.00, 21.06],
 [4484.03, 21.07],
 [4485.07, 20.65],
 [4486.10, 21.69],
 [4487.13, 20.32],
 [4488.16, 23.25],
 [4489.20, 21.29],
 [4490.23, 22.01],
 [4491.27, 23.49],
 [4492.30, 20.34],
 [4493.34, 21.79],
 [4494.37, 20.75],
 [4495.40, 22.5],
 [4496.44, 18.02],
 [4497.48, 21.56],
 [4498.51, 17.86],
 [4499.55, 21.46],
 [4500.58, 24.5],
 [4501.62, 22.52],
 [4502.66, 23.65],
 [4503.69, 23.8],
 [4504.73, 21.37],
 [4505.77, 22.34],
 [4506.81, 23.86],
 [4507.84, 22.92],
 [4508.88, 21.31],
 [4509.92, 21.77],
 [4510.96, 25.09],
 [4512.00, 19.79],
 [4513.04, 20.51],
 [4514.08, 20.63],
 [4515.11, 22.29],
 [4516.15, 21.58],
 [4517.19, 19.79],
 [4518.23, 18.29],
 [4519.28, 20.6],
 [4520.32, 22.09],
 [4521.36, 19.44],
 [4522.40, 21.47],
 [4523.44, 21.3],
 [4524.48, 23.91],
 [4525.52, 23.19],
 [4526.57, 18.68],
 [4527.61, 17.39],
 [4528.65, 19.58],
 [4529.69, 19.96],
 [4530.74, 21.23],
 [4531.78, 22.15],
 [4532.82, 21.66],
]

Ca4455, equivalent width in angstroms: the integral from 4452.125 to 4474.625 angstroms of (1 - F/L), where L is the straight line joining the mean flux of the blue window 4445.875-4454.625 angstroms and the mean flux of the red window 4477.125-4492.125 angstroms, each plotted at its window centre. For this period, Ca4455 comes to 1.8 angstroms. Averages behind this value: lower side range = 18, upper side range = 21.4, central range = 17.8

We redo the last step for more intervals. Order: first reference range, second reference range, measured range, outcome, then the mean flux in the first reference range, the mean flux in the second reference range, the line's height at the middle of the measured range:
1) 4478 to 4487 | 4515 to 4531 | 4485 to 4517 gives -1.45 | 21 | 20.6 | 20.8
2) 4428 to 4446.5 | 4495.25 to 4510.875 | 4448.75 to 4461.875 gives 1.16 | 16.6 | 22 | 18.1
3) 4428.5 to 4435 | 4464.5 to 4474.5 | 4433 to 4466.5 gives 1.19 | 15.8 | 19.6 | 17.6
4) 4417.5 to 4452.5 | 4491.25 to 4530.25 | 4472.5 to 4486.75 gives -0.78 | 16.9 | 21.3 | 19.5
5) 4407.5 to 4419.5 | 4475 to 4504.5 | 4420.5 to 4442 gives 2.07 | 16.2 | 21.3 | 17.4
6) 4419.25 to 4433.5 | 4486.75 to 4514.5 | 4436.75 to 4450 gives -0.79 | 16.1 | 21.8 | 17.4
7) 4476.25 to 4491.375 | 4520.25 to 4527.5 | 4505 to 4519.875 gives -0.19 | 21.3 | 21.2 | 21.2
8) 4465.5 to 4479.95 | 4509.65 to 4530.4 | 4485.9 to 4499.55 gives -0.54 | 20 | 20.9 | 20.3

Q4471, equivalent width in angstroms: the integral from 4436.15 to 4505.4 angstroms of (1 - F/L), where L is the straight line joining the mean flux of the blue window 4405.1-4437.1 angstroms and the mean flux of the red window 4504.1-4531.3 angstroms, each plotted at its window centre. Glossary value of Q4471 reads -4.3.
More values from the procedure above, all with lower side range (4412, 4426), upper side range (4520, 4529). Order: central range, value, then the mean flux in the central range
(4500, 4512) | -1.7 angstroms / 22.9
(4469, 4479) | -0.6 angstroms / 20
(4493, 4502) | -0.7 angstroms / 21.2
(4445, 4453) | -0.4 angstroms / 18.8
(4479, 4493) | -1.4 angstroms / 21.3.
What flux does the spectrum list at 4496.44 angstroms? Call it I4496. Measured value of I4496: 18.02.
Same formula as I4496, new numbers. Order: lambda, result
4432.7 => 17.2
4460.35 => 16.29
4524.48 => 23.91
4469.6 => 19.07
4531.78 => 22.15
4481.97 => 19.15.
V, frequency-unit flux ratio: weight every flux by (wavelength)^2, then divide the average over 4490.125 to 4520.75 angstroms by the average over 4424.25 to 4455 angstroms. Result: 1.34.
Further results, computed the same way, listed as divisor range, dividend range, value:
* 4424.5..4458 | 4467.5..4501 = 1.31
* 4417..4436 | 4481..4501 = 1.39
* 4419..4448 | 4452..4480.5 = 1.14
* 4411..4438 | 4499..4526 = 1.44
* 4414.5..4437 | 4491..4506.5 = 1.44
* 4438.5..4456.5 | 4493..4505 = 1.26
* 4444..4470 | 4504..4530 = 1.23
